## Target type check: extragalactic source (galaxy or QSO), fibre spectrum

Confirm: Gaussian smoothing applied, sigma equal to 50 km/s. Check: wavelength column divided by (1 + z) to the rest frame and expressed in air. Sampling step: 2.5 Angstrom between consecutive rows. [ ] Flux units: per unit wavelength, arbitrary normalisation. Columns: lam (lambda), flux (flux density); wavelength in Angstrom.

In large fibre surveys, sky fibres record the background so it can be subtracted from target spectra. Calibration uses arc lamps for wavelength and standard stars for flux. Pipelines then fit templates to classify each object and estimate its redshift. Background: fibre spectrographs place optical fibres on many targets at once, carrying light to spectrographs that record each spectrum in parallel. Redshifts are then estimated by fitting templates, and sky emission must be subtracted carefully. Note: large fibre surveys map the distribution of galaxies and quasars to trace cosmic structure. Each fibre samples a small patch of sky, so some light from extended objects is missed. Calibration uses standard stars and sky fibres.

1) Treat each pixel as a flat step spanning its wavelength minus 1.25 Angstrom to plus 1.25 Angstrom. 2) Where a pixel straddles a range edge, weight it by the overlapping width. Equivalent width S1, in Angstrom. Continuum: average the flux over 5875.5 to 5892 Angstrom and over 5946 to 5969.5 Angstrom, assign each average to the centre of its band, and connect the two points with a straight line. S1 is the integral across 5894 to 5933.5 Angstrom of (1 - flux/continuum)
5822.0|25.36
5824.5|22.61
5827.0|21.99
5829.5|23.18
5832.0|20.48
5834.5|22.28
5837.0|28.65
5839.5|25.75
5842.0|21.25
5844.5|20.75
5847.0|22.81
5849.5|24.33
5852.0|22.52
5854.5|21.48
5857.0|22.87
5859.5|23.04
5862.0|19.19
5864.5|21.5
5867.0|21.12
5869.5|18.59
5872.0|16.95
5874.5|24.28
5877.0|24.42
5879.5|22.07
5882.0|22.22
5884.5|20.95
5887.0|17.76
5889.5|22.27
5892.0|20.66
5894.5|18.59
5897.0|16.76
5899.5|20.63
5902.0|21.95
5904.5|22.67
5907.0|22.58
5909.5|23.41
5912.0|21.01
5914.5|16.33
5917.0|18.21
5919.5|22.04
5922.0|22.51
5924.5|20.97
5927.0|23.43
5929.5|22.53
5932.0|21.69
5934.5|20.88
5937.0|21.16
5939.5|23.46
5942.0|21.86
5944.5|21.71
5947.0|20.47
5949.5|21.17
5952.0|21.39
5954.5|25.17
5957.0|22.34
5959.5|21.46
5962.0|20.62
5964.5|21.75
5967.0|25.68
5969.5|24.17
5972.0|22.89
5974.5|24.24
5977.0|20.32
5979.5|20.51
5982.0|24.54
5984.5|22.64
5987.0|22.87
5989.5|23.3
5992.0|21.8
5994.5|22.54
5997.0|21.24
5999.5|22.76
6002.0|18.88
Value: 1.62 Angstrom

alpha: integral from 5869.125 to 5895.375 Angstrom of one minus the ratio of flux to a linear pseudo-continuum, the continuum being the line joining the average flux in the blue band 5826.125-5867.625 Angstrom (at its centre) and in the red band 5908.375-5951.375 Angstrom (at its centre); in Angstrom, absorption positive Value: 1.4 Angstrom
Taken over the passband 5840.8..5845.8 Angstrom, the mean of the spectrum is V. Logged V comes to 21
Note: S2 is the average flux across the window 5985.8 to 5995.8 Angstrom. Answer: 22.6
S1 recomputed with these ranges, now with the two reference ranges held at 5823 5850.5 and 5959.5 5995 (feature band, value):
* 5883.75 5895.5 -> 1.5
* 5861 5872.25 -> 1.6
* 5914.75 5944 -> 1.7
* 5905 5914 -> 0.4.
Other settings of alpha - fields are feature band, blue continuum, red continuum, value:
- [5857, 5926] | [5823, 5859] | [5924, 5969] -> 5.1 Angstrom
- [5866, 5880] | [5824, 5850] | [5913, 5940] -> 0.7 Angstrom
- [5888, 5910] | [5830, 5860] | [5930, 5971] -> 1.6 Angstrom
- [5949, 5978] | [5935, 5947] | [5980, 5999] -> -0.6 Angstrom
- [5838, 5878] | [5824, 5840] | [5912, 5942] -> 1.6 Angstrom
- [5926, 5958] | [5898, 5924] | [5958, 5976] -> 0.0 Angstrom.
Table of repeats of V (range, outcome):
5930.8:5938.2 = 21.2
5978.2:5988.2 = 22.6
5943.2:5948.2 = 21.1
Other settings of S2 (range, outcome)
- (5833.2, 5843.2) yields 24.5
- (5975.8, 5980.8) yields 20.5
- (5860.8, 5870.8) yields 20.1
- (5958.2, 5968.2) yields 22.4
